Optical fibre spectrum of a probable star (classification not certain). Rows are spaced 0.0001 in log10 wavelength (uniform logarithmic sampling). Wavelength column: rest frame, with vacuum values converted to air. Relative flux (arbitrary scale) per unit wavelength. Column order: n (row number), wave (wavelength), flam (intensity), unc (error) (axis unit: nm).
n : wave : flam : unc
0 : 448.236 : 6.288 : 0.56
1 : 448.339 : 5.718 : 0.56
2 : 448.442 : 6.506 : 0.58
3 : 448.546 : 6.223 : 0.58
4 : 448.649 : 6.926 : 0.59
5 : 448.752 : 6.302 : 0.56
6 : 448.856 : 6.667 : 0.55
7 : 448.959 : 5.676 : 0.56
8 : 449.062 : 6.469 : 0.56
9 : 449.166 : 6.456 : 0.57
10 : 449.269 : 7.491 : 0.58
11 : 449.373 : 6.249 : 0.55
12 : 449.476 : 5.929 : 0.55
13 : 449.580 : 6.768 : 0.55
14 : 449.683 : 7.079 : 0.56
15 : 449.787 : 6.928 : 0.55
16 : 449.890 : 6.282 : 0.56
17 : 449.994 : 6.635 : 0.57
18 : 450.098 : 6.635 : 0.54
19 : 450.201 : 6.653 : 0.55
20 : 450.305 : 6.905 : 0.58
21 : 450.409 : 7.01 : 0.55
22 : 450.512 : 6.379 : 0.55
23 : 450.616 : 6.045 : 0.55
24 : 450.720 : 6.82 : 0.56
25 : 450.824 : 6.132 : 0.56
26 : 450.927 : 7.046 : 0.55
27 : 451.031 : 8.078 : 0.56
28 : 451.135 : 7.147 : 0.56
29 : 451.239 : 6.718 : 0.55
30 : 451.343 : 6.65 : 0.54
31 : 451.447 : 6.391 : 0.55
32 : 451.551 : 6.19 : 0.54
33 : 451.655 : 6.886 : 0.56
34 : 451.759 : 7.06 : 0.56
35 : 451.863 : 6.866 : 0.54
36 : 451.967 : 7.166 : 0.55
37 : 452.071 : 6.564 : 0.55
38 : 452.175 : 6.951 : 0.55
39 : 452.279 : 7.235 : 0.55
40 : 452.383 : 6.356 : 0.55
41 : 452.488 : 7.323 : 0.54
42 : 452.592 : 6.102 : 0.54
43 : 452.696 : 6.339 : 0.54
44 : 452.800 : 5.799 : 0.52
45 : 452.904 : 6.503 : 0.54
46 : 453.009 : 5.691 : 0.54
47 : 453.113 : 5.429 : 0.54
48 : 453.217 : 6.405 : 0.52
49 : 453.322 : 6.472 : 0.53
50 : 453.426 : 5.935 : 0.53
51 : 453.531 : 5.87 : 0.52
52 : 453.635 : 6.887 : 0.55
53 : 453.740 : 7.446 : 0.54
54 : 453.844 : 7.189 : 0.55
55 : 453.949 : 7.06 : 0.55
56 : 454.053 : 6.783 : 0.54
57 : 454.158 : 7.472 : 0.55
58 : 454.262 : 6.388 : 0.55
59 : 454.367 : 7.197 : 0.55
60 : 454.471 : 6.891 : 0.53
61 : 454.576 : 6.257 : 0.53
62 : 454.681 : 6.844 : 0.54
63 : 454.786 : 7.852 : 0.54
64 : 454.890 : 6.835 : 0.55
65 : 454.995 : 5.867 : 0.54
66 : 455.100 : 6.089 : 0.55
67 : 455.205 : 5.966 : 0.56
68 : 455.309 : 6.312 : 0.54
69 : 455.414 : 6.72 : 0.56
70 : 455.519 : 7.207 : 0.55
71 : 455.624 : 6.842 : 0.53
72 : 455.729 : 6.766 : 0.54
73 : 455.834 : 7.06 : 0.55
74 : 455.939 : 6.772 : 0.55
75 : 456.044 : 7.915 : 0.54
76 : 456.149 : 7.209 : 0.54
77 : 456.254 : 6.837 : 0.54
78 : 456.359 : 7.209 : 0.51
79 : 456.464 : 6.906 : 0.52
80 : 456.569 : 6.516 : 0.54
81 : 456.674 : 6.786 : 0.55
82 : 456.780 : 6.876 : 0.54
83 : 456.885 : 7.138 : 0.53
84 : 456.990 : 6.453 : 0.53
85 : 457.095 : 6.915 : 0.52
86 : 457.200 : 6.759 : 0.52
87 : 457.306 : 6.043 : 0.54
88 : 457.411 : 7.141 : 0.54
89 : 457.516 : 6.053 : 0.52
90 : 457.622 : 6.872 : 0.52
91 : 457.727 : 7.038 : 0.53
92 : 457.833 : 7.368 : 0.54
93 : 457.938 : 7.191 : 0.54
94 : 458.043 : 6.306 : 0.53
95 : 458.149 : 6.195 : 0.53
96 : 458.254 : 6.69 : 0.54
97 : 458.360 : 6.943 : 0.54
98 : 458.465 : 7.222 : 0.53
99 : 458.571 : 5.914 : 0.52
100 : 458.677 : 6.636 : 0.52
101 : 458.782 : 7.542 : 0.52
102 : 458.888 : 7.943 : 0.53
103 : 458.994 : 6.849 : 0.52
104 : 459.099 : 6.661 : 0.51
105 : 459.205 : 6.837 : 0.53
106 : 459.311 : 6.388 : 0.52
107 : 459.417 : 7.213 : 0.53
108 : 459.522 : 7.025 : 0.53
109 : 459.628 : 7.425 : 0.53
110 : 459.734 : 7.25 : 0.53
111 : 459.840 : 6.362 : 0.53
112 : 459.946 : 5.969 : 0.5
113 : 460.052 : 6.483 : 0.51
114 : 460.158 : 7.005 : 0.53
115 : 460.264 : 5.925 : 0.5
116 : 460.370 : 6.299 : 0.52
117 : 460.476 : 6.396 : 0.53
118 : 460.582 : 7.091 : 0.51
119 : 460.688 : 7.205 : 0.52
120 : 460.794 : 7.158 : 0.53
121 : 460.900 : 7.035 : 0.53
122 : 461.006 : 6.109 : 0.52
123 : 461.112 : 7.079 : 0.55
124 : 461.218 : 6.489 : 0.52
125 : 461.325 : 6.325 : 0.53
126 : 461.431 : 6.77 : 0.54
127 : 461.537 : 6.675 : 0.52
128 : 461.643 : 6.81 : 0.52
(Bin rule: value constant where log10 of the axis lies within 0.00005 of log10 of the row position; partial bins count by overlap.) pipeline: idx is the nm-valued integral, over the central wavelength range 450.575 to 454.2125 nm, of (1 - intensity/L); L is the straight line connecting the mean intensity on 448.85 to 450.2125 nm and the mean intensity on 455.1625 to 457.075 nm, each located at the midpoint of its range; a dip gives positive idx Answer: 0.02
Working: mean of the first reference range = 6.56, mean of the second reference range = 6.87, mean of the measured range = 6.66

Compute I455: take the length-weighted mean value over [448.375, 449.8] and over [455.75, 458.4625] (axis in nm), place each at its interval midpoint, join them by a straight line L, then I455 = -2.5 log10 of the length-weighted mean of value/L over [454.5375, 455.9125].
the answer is 0.02 mag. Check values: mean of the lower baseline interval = 6.53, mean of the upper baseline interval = 6.85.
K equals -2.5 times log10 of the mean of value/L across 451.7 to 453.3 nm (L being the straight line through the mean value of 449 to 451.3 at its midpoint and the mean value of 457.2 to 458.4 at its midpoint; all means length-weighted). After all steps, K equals 0.032 mag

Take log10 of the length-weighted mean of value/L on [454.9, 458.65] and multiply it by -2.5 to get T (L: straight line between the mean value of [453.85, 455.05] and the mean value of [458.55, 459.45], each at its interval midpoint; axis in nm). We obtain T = 0.023 mag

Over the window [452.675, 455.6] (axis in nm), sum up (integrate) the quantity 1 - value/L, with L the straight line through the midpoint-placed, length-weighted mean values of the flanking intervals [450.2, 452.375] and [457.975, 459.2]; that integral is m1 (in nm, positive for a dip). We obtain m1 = 0.10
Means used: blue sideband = 6.8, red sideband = 6.82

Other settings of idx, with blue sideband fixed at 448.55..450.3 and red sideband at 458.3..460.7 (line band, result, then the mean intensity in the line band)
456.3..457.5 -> -0.01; 6.77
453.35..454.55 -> -0.02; 6.81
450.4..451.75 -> -0.03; 6.73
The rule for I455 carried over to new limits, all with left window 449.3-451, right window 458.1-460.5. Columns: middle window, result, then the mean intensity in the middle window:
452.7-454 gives 0.05 mag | 6.39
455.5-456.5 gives -0.06 mag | 7.07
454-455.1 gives -0.02 mag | 6.8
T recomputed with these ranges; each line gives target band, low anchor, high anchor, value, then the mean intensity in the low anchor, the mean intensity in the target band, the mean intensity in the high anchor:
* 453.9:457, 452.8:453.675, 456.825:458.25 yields -0.067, 6.12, 6.84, 6.73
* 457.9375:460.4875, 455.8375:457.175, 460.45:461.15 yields 0.028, 6.96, 6.74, 6.89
